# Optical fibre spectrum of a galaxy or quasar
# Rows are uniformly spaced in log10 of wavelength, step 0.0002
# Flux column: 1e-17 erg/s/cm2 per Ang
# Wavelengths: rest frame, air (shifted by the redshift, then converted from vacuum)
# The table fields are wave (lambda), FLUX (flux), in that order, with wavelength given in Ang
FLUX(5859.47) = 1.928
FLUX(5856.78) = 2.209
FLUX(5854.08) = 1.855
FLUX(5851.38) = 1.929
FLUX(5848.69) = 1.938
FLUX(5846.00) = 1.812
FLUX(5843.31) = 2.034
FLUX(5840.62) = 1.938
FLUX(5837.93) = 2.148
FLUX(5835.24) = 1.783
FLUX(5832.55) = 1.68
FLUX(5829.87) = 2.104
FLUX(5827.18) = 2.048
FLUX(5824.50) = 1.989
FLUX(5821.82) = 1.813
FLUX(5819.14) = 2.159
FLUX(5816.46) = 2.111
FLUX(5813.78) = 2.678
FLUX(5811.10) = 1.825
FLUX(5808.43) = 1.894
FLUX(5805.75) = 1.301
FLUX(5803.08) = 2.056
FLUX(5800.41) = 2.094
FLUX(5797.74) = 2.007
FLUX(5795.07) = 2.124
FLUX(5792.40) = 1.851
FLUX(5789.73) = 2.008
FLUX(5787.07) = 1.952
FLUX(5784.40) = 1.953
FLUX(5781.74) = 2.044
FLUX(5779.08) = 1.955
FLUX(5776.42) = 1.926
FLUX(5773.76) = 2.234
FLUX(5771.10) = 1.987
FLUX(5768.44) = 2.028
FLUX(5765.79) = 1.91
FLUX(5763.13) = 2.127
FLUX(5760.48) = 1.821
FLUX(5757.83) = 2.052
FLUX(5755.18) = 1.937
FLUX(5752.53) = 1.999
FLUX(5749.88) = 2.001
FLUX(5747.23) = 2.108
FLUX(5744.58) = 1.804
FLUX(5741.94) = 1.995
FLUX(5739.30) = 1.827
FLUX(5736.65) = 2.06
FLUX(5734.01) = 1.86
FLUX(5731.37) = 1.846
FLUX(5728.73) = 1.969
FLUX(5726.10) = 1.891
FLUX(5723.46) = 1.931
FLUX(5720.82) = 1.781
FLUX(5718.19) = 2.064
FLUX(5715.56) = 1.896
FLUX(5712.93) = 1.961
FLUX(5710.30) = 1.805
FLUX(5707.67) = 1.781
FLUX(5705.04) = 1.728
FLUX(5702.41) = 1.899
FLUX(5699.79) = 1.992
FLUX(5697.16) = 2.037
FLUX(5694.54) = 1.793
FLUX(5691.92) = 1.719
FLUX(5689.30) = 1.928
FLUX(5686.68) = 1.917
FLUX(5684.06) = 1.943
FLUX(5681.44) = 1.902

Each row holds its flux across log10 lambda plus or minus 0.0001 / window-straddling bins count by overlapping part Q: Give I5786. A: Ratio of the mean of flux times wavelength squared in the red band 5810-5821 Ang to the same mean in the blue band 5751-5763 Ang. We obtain 1.1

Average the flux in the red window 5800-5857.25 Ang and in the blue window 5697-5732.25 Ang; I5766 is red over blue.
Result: 1.04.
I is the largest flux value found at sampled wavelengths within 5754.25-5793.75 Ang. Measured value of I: 2.234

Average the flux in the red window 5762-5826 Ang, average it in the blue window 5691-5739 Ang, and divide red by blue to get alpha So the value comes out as 1.06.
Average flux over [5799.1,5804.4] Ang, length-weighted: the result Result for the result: 2.08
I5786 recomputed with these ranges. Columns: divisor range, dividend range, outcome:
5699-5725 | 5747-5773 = 1.08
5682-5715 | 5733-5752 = 1.06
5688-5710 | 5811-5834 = 1.16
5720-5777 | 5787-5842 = 1.03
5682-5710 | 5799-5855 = 1.10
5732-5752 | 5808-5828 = 1.09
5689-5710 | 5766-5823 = 1.11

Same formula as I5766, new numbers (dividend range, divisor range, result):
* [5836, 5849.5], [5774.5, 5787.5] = 0.99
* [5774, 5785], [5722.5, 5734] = 1.05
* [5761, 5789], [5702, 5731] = 1.07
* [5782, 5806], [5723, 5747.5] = 1.02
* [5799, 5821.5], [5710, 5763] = 1.04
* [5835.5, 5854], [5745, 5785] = 0.97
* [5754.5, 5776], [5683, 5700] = 1.06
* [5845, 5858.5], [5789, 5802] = 0.97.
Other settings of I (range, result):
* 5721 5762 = 2.108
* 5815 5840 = 2.159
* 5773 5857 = 2.678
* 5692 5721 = 2.064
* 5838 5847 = 2.034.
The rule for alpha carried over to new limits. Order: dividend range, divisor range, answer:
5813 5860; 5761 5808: 1.02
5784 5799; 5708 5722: 1.05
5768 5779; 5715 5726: 1.06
